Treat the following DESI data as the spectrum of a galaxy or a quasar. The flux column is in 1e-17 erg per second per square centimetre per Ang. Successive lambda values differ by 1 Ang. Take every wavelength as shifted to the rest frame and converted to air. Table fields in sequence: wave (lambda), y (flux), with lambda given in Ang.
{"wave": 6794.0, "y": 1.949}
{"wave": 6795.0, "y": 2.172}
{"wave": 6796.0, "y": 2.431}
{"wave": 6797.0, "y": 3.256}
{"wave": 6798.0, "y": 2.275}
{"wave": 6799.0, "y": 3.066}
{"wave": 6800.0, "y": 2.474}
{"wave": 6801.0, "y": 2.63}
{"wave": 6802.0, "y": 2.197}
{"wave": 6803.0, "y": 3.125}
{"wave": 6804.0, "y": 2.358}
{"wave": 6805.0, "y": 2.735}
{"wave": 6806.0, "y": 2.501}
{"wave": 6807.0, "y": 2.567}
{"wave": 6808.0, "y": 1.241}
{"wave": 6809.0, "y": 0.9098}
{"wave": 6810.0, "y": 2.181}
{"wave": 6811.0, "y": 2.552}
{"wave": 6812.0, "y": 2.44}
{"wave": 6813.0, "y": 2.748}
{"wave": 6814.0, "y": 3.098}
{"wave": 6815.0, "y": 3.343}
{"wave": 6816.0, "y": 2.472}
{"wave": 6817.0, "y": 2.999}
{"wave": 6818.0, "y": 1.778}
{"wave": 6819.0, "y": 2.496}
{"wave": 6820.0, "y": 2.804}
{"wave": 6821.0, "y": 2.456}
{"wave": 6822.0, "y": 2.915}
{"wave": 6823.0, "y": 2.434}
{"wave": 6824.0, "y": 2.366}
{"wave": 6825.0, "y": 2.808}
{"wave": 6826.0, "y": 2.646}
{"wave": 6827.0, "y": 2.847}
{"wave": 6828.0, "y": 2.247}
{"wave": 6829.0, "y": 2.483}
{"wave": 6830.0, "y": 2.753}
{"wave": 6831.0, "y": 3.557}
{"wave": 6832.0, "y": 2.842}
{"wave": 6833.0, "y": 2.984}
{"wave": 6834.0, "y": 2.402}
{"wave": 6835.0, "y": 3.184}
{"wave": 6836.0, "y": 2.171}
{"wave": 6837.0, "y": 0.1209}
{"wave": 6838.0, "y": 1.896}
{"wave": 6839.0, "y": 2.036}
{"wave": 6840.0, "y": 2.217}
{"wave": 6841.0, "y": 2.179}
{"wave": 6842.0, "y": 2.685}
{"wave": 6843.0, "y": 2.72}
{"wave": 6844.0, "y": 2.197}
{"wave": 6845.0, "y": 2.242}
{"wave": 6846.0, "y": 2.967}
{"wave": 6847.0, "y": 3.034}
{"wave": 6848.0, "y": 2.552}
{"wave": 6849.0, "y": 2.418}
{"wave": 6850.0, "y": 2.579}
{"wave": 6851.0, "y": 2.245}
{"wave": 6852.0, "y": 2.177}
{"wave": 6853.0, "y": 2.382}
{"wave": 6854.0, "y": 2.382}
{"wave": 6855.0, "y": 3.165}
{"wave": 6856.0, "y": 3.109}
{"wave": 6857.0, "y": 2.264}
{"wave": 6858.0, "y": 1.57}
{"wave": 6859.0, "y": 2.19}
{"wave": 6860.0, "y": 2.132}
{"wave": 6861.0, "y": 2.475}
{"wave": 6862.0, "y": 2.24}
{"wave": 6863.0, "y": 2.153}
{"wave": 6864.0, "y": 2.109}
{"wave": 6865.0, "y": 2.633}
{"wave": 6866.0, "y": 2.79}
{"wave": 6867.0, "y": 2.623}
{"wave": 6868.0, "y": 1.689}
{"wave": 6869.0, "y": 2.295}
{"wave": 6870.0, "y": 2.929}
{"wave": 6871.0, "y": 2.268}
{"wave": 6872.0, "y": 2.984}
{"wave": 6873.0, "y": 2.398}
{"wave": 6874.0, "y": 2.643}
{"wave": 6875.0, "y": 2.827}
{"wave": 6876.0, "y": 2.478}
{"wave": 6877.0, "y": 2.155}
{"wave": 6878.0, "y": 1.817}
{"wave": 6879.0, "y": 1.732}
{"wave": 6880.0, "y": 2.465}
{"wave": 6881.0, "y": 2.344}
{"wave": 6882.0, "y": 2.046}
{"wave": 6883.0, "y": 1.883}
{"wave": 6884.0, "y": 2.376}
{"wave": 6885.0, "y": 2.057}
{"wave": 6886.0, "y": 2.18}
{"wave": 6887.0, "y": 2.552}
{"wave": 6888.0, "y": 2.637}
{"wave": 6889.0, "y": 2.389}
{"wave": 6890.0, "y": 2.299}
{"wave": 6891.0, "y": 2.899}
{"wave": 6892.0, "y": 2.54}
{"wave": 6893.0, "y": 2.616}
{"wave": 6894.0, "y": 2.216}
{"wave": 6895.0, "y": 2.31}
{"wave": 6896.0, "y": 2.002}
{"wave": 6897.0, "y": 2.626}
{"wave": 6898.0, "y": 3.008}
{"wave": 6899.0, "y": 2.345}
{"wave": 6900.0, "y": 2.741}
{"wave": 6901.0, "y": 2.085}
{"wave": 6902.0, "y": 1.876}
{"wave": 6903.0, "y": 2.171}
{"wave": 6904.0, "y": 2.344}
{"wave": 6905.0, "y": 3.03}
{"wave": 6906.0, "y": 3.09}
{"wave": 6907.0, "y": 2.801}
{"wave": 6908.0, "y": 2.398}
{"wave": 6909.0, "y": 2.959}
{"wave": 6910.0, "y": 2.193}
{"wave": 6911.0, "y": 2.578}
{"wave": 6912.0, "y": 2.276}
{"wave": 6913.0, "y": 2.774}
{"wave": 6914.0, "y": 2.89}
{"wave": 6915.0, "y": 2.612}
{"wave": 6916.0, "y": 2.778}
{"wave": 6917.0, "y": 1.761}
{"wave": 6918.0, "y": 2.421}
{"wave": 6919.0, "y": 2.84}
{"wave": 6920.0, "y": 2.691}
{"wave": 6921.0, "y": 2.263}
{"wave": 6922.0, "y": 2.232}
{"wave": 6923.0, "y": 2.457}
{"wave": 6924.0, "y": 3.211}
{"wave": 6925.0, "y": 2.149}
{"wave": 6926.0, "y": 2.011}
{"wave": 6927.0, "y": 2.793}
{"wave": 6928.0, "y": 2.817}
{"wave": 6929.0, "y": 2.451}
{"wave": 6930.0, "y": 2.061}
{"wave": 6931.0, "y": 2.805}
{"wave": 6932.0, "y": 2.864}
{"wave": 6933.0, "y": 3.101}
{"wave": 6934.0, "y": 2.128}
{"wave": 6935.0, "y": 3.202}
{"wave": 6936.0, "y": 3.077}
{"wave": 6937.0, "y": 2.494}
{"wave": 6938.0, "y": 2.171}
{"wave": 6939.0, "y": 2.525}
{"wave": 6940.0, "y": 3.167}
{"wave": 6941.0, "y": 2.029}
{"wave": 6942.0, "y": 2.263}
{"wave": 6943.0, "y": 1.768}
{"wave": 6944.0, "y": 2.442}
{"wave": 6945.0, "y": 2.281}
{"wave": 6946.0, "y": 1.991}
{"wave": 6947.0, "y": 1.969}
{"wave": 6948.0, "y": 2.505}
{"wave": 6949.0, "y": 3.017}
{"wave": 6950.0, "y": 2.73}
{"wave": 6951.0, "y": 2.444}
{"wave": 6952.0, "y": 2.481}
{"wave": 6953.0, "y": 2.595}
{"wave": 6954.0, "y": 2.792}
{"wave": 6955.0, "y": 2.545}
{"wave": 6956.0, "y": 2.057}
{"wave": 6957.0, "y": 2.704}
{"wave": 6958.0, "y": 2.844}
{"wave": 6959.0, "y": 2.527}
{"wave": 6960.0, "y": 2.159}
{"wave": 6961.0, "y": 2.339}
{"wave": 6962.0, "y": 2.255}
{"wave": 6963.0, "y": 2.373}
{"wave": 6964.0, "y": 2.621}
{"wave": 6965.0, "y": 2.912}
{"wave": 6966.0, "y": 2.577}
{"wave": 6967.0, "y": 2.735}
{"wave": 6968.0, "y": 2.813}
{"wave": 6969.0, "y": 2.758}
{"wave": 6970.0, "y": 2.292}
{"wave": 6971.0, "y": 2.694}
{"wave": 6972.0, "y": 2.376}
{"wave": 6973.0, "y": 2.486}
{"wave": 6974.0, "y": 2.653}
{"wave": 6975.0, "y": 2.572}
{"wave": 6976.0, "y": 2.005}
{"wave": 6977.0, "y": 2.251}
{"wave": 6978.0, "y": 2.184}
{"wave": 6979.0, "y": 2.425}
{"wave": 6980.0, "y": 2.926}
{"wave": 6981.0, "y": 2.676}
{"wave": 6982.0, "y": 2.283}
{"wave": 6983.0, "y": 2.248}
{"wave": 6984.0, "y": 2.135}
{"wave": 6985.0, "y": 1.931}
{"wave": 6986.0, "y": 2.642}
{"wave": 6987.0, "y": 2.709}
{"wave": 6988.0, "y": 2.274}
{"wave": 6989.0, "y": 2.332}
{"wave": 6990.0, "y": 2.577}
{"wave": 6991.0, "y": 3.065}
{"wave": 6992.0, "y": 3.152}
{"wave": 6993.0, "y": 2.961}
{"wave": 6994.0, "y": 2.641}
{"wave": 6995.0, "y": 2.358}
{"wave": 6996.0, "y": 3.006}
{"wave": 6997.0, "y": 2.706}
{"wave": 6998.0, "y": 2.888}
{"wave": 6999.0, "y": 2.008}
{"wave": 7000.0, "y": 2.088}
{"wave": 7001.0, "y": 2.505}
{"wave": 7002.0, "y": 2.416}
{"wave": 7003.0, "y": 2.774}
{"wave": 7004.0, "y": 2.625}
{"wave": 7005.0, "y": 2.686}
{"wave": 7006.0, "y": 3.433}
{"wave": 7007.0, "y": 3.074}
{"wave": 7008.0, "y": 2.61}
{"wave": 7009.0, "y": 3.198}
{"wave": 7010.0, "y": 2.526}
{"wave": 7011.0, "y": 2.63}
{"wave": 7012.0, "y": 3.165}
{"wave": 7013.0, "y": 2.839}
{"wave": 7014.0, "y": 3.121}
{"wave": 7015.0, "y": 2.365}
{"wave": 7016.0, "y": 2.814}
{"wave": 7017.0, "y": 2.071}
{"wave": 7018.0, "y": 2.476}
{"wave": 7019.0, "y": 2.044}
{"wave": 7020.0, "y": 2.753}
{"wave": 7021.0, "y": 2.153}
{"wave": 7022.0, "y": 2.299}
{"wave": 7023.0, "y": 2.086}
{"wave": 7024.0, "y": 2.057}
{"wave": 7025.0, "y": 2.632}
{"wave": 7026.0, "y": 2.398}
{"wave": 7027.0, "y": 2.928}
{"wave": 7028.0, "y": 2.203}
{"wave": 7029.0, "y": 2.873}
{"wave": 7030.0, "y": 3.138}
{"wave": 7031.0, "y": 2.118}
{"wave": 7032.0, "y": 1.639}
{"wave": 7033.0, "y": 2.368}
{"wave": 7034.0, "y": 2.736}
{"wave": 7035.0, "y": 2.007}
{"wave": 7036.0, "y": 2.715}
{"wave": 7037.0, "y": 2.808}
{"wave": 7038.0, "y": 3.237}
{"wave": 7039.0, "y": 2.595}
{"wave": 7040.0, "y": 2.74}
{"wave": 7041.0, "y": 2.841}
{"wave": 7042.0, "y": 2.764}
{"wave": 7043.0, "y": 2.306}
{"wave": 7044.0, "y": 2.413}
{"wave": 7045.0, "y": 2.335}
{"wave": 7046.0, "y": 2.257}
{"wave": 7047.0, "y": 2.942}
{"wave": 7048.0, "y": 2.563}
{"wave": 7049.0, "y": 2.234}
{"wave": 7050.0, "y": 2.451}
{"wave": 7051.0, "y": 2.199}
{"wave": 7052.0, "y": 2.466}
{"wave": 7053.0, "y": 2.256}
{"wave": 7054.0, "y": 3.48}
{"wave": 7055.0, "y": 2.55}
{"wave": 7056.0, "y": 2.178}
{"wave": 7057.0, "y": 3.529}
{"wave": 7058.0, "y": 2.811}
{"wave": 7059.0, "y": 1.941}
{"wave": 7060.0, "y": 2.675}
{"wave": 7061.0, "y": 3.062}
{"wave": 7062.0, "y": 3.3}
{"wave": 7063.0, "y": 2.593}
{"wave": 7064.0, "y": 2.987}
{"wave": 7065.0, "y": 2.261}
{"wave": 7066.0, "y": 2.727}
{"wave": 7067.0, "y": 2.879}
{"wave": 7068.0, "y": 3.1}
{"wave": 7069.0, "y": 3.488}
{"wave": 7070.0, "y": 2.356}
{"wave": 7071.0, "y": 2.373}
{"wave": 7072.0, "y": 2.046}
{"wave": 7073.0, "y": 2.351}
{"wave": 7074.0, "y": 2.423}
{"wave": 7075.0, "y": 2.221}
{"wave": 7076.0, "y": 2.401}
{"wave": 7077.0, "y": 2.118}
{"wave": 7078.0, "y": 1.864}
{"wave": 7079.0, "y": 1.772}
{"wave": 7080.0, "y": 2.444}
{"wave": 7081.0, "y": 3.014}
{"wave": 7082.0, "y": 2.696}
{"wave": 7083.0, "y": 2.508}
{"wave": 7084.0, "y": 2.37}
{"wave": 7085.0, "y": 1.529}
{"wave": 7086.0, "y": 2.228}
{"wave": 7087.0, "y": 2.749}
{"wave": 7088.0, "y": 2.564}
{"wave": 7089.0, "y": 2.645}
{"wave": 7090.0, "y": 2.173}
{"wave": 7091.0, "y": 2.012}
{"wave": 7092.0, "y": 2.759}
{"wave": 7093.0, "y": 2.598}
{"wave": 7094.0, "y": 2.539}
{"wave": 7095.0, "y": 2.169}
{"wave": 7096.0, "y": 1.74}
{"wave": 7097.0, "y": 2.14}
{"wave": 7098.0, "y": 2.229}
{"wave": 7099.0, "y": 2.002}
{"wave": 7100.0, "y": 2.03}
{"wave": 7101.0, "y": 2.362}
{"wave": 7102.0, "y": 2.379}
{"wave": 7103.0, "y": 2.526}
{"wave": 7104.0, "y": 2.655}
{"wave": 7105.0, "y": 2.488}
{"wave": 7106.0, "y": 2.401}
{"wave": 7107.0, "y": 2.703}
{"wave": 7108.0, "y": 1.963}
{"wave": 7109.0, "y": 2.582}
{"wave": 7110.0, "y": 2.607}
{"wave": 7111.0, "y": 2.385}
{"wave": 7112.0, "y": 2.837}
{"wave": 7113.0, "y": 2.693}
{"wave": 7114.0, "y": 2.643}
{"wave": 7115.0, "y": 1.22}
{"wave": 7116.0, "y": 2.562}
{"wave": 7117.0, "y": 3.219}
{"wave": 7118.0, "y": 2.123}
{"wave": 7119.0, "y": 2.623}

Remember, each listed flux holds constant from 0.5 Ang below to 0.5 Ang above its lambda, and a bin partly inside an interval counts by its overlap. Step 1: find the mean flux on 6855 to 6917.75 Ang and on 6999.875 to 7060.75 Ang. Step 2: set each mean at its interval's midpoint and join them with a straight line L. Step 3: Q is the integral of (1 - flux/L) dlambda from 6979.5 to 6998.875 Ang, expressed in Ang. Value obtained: -0.5 Ang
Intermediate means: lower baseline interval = 2.42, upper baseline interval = 2.58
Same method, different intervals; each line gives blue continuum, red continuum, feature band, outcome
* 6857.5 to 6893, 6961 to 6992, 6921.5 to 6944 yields -0.9 Ang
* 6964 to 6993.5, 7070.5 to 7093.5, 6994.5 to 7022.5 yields -1.6 Ang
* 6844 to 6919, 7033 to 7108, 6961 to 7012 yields -2.4 Ang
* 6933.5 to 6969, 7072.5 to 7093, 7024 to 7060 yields -2.4 Ang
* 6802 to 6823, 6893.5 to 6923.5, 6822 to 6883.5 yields 1.7 Ang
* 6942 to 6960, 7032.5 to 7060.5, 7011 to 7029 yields 0.3 Ang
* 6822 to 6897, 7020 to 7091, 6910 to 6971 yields -1.7 Ang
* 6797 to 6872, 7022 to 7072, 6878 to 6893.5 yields 1.1 Ang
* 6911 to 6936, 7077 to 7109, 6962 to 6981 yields -0.2 Ang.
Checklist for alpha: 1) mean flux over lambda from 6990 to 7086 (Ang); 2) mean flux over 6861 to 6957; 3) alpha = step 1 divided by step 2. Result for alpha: 1.0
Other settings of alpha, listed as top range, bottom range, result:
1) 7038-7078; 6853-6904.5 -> 1.09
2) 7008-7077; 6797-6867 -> 1.04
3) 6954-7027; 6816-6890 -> 1.05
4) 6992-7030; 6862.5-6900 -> 1.10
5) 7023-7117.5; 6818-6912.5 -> 1.02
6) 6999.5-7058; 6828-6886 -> 1.08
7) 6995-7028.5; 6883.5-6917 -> 1.04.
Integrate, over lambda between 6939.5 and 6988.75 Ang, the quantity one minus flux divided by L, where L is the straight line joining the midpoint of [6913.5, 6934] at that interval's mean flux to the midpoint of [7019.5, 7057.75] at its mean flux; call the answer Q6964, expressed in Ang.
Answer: 1.7 Ang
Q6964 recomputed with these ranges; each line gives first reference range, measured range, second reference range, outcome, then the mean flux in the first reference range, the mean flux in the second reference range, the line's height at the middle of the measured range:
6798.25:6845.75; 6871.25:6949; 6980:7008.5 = 2.4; 2.47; 2.61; 2.54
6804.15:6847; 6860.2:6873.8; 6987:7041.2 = 0.4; 2.46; 2.61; 2.49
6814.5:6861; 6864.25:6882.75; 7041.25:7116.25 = 0.7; 2.49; 2.47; 2.48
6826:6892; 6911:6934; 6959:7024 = -0.7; 2.41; 2.55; 2.48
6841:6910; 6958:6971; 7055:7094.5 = -0.4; 2.43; 2.52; 2.47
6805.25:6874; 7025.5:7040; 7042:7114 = -0.5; 2.45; 2.48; 2.47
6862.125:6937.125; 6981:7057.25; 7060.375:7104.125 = -3.7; 2.48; 2.44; 2.45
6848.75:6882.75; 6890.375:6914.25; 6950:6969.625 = -0.8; 2.37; 2.56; 2.44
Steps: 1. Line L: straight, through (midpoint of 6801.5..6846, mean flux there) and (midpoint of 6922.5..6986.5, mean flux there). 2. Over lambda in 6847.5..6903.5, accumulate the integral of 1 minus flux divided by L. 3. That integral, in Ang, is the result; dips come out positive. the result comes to 2.2 Ang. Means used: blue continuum 2.46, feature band 2.38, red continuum 2.5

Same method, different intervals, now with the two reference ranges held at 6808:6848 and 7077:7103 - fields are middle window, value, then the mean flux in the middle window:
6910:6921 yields -0.51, 2.53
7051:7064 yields -2.25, 2.73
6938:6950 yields 0.16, 2.37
